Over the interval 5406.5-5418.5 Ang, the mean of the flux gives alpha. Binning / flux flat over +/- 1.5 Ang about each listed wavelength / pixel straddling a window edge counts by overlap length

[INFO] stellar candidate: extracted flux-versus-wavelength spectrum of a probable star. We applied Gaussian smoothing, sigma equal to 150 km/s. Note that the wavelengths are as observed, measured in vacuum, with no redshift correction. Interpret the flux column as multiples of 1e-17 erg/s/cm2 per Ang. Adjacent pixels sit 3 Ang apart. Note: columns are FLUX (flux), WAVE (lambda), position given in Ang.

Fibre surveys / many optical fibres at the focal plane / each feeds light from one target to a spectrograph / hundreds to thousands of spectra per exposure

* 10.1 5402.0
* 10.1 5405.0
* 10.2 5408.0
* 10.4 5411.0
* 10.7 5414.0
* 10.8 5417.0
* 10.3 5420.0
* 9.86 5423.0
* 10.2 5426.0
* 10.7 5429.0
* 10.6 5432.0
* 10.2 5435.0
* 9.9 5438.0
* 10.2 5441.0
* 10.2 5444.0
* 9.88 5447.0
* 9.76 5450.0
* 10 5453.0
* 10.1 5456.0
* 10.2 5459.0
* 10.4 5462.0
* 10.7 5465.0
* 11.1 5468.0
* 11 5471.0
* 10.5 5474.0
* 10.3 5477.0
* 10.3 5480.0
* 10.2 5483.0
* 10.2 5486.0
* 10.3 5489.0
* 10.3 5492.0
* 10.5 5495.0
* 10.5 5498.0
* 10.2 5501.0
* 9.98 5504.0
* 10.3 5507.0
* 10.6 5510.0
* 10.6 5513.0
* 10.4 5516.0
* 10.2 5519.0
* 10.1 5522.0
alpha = 10.5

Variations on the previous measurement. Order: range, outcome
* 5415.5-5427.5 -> 10.3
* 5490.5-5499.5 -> 10.4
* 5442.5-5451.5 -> 9.95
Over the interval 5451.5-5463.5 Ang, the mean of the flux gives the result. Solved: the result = 10.2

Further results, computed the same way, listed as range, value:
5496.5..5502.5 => 10.3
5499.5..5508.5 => 10.2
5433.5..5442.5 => 10.1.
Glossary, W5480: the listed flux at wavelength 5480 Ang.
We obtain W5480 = 10.3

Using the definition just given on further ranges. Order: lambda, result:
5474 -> 10.5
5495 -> 10.5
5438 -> 9.9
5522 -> 10.1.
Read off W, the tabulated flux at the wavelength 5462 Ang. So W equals 10.4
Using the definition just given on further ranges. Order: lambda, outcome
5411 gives 10.4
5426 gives 10.2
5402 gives 10.1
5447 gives 9.88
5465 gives 10.7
